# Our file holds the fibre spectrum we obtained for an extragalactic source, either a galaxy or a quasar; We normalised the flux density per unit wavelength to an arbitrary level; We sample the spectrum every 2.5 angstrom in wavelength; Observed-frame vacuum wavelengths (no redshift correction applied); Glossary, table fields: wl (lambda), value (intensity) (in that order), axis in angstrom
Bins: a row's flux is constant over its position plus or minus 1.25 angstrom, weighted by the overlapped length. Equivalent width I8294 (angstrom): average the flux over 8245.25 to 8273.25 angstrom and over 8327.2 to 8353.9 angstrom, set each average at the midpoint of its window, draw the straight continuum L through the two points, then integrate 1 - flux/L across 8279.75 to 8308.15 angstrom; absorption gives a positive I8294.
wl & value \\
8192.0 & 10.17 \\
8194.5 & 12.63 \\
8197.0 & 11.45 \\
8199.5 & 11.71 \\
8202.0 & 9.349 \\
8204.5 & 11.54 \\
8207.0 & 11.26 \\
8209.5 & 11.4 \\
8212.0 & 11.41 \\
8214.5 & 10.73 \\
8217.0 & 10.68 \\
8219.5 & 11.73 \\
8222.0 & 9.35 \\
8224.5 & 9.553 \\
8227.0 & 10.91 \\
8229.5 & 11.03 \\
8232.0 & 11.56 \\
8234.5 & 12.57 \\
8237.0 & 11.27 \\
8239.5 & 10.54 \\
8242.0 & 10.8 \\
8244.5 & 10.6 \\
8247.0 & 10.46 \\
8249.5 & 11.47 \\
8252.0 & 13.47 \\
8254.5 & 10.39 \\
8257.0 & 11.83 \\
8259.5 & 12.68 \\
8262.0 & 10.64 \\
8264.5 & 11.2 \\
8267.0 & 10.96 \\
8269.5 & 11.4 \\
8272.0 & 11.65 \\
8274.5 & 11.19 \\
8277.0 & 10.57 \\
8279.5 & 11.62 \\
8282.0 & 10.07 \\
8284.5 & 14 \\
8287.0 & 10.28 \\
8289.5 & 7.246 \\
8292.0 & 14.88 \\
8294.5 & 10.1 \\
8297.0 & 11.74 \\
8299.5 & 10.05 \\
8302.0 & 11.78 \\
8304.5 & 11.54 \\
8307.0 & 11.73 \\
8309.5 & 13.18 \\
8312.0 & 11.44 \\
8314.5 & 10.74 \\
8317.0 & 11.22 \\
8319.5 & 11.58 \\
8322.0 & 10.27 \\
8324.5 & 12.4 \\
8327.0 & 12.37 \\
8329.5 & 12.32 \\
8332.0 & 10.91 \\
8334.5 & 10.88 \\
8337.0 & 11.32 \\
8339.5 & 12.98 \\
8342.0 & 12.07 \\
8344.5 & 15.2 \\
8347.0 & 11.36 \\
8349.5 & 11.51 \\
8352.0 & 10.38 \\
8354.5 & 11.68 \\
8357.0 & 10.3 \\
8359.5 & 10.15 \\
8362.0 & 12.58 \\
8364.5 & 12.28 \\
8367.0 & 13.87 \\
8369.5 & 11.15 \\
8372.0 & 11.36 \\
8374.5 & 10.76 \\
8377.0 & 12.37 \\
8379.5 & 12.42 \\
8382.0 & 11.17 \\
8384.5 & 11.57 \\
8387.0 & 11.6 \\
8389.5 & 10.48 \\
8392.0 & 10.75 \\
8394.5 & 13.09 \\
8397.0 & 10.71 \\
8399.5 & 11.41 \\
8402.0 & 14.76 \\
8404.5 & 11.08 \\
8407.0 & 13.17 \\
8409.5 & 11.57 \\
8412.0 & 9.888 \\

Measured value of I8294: 1.0 angstrom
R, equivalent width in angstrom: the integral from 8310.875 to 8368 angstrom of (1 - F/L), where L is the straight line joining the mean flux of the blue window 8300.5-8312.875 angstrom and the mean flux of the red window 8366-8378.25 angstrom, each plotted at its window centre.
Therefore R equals 0.8 angstrom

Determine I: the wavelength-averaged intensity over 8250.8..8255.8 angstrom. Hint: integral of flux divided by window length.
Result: 11.9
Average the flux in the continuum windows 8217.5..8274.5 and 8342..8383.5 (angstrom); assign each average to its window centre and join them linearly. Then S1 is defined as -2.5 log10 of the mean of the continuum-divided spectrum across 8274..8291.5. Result 0.05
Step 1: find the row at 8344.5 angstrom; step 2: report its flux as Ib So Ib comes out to 15.2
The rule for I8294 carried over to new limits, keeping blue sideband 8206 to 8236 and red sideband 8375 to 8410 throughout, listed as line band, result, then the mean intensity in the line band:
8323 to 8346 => -1.3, 12.2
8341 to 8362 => 0.0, 11.6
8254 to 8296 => 0.2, 11.2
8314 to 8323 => 0.4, 11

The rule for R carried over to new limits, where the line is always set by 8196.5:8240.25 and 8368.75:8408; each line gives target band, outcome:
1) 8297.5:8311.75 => -0.3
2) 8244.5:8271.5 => -0.6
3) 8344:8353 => -0.3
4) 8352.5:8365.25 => 0.3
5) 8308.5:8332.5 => -0.4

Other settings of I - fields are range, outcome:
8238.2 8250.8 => 10.8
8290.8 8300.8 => 11.7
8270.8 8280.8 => 11.2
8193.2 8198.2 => 12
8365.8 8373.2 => 12.1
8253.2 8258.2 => 11.1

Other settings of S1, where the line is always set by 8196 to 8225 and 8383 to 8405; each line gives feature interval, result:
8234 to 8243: -0.02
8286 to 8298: 0.04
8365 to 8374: -0.04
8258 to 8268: -0.03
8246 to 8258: -0.05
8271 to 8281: 0.00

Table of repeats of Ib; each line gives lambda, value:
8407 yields 13.17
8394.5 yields 13.09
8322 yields 10.27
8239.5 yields 10.54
